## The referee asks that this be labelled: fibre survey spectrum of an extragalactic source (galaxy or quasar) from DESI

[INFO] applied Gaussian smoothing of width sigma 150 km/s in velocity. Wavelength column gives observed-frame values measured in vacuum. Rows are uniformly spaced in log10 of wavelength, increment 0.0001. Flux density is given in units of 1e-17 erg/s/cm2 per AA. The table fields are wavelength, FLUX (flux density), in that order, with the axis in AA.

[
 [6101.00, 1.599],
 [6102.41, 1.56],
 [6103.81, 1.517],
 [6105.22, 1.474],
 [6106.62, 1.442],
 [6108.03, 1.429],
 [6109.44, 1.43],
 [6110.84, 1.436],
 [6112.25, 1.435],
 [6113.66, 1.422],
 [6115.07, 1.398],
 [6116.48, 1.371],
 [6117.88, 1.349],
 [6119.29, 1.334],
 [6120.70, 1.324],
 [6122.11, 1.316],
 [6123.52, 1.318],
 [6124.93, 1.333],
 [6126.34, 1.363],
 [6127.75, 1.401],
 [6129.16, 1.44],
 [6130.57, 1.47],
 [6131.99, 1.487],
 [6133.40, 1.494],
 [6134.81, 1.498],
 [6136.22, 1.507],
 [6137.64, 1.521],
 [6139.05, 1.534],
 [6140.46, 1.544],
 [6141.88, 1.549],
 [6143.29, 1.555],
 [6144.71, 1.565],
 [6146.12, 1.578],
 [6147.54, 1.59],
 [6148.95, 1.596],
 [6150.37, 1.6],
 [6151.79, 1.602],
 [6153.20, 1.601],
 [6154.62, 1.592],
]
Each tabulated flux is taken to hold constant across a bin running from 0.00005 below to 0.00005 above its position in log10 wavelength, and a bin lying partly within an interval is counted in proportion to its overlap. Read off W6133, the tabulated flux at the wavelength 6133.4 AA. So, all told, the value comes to 1.494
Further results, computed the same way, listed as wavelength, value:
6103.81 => 1.517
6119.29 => 1.334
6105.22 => 1.474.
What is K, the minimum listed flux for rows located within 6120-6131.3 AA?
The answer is 1.316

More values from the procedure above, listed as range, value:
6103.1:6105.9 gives 1.474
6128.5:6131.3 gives 1.44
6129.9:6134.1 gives 1.47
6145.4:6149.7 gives 1.578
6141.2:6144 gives 1.549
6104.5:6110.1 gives 1.429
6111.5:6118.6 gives 1.349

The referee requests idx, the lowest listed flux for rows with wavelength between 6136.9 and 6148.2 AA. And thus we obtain 1.521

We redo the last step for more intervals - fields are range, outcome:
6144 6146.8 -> 1.565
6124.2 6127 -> 1.333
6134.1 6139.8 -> 1.498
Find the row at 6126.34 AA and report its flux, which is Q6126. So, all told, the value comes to 1.363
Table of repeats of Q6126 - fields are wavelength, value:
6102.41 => 1.56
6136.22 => 1.507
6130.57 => 1.47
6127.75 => 1.401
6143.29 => 1.555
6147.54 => 1.59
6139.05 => 1.534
